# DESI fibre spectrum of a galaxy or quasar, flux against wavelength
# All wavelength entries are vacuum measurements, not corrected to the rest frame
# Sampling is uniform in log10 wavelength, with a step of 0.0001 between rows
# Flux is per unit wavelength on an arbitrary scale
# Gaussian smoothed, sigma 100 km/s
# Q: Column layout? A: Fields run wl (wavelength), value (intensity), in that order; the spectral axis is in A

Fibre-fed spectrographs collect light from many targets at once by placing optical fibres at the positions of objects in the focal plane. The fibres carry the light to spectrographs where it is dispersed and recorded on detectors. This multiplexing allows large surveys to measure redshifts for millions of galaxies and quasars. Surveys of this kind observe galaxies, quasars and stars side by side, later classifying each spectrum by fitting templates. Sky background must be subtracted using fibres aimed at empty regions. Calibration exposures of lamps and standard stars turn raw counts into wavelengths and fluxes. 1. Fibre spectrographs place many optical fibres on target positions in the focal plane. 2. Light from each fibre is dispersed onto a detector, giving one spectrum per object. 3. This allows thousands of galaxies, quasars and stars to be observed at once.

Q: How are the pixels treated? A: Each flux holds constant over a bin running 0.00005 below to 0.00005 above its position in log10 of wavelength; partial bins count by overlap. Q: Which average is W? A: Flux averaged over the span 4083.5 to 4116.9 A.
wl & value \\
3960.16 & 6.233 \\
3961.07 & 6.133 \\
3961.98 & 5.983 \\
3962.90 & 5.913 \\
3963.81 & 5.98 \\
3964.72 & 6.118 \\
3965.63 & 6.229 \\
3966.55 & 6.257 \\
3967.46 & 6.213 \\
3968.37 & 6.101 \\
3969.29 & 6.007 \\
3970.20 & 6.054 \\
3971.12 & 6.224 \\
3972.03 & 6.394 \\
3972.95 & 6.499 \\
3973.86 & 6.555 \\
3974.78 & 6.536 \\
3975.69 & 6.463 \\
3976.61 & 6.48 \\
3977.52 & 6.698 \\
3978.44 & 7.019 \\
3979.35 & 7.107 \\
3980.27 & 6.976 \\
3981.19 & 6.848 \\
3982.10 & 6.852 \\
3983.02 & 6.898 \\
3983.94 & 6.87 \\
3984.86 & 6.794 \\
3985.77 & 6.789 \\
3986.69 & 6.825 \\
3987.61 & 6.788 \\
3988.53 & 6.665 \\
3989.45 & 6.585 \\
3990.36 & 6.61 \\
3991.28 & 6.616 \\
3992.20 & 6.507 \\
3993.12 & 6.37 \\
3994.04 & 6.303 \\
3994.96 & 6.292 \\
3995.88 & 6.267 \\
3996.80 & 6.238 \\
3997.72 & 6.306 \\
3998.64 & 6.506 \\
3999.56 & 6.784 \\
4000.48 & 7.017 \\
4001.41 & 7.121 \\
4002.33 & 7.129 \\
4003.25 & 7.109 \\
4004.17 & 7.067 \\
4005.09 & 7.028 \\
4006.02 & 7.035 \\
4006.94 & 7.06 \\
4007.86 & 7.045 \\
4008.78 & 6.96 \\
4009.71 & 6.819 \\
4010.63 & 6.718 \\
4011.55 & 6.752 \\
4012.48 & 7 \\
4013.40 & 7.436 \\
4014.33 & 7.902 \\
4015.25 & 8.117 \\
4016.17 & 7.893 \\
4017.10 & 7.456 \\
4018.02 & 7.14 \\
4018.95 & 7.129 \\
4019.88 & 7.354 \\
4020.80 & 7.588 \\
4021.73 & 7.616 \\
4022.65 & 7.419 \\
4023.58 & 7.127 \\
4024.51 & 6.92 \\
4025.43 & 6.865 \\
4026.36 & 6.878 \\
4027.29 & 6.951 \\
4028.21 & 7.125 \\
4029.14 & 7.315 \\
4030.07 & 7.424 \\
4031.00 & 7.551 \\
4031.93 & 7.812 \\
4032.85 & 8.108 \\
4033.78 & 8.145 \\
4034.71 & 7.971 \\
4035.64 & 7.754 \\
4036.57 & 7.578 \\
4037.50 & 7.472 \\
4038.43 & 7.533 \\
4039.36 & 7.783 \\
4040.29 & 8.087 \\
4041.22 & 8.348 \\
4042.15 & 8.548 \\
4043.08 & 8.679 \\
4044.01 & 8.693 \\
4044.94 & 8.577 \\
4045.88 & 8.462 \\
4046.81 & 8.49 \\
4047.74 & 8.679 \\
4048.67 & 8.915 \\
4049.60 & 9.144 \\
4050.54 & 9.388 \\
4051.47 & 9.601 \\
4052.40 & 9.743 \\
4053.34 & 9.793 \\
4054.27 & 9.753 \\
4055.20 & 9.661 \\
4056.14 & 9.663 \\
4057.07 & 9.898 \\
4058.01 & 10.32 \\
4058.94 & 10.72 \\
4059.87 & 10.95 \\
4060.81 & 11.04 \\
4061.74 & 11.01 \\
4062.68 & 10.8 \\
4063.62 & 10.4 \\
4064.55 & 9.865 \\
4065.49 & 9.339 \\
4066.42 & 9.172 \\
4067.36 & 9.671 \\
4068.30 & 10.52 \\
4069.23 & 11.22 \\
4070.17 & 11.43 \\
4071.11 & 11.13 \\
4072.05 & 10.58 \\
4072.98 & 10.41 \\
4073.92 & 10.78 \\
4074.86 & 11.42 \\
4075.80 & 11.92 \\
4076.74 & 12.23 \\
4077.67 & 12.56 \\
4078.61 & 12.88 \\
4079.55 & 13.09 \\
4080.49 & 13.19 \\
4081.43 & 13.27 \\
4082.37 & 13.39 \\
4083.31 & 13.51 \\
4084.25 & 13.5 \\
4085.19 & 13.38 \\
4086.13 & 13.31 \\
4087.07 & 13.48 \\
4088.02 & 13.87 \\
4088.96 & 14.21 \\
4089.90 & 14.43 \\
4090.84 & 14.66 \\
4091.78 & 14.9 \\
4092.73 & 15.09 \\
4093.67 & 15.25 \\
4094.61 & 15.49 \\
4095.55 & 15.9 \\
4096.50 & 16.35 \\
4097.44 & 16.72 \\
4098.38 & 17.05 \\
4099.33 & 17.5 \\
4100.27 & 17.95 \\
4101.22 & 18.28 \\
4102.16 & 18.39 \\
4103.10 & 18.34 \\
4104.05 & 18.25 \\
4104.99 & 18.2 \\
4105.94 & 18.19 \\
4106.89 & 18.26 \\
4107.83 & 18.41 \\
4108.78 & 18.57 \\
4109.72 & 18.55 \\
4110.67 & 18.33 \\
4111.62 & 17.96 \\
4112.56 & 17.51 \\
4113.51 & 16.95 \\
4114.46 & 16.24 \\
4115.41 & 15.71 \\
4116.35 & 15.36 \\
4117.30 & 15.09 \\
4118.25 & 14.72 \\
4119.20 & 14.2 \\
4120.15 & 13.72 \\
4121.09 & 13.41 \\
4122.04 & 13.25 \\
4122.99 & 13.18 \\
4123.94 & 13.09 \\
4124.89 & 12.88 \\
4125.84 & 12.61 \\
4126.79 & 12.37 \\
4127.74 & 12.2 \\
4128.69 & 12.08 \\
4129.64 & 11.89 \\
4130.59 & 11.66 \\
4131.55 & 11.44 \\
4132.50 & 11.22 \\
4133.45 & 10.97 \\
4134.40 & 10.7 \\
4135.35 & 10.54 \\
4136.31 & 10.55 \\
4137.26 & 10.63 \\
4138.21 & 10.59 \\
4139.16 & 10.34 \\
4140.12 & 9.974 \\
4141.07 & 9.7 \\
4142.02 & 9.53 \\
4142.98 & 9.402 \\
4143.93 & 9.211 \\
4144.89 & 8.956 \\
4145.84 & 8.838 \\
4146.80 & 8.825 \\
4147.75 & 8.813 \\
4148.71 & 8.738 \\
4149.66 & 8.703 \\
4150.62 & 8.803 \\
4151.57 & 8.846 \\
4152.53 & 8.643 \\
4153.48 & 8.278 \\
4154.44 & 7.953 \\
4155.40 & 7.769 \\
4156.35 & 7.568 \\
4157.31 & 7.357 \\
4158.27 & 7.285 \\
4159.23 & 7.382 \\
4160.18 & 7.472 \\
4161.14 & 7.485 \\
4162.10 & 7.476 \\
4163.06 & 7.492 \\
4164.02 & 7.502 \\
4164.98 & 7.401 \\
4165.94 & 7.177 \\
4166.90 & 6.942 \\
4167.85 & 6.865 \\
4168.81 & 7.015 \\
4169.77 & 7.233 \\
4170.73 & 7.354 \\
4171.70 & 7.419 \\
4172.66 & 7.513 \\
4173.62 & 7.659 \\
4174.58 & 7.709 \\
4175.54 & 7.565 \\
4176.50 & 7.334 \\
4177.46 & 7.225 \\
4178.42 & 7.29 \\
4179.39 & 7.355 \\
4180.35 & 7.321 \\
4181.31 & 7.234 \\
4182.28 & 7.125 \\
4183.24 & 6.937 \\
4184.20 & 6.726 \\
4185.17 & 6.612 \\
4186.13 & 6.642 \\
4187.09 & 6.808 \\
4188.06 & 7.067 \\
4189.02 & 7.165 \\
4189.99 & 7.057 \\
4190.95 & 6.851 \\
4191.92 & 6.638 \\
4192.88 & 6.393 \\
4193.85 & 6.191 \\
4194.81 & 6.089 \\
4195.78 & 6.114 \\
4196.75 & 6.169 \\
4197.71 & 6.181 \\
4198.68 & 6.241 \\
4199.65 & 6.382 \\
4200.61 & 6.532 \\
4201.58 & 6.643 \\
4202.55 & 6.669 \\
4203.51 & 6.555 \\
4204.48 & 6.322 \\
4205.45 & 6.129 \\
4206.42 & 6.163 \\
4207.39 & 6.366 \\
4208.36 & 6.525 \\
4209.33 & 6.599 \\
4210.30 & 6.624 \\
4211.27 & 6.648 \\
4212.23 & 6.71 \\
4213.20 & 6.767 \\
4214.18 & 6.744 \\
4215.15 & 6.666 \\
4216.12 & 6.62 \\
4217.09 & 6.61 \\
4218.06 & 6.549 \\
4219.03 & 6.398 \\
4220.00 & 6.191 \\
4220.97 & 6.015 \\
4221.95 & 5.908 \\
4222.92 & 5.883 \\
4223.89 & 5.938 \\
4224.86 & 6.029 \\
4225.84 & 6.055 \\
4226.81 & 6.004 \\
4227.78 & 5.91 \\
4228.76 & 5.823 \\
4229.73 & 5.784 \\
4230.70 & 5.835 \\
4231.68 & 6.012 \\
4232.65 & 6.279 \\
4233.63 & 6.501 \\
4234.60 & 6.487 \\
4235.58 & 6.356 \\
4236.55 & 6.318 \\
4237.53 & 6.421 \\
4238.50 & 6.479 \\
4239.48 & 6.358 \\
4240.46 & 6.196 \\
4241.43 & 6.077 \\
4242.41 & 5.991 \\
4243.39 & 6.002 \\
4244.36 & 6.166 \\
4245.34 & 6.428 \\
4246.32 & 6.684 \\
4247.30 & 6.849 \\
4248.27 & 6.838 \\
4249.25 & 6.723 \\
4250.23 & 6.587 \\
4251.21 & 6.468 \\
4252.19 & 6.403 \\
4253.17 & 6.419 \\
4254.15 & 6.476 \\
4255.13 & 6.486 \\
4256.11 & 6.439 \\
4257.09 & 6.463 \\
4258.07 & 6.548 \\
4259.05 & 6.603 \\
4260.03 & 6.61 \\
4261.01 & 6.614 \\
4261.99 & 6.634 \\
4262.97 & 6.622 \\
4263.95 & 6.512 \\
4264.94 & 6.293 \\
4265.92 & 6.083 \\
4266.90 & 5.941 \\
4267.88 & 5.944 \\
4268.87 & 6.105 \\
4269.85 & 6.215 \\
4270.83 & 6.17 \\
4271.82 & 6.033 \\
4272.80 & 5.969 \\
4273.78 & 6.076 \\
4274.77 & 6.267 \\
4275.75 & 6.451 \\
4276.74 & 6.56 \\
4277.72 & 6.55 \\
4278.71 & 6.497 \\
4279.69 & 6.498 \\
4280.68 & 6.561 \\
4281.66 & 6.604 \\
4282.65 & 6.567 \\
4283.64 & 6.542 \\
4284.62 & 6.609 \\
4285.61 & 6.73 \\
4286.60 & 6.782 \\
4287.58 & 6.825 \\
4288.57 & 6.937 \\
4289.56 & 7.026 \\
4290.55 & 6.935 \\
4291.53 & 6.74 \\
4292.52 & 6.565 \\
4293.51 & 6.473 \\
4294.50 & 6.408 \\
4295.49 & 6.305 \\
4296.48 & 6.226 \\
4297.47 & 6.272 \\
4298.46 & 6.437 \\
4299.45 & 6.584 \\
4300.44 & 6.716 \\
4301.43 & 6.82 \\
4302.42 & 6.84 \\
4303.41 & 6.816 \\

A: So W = 16.4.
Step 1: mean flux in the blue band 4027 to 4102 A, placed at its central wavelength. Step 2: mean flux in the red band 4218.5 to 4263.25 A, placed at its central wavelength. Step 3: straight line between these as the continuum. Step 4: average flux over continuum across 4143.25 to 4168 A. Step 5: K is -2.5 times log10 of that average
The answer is 0.08 mag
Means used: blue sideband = 11.1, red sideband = 6.31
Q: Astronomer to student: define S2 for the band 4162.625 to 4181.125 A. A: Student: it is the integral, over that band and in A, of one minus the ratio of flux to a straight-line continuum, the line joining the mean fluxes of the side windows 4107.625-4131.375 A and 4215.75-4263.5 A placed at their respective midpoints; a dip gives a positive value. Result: 6.2 A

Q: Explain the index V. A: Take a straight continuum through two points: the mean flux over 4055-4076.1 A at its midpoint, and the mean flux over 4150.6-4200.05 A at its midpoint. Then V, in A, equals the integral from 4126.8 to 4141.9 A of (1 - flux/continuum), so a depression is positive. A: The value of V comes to -4.5 A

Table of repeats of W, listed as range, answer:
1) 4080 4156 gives 13.4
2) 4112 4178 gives 10.1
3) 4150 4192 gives 7.39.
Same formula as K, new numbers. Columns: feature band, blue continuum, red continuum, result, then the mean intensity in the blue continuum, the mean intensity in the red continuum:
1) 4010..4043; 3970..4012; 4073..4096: 0.227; 6.71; 13.5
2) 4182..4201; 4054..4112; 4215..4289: 0.337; 13.7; 6.36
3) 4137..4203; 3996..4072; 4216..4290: -0.075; 8.29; 6.36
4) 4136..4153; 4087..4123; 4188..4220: 0.302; 16.3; 6.52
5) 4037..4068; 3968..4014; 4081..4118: 0.278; 6.71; 16.1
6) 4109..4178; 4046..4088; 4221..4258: -0.157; 11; 6.27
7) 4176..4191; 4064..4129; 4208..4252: 0.279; 14.3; 6.33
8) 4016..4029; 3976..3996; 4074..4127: 0.282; 6.69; 15.2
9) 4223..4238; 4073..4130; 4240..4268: 0.254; 14.9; 6.43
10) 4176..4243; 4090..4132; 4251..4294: 0.467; 15.6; 6.47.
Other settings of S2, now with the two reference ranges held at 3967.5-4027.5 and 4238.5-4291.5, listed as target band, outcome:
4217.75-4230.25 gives 0.93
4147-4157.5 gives -2.75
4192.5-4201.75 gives 0.39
